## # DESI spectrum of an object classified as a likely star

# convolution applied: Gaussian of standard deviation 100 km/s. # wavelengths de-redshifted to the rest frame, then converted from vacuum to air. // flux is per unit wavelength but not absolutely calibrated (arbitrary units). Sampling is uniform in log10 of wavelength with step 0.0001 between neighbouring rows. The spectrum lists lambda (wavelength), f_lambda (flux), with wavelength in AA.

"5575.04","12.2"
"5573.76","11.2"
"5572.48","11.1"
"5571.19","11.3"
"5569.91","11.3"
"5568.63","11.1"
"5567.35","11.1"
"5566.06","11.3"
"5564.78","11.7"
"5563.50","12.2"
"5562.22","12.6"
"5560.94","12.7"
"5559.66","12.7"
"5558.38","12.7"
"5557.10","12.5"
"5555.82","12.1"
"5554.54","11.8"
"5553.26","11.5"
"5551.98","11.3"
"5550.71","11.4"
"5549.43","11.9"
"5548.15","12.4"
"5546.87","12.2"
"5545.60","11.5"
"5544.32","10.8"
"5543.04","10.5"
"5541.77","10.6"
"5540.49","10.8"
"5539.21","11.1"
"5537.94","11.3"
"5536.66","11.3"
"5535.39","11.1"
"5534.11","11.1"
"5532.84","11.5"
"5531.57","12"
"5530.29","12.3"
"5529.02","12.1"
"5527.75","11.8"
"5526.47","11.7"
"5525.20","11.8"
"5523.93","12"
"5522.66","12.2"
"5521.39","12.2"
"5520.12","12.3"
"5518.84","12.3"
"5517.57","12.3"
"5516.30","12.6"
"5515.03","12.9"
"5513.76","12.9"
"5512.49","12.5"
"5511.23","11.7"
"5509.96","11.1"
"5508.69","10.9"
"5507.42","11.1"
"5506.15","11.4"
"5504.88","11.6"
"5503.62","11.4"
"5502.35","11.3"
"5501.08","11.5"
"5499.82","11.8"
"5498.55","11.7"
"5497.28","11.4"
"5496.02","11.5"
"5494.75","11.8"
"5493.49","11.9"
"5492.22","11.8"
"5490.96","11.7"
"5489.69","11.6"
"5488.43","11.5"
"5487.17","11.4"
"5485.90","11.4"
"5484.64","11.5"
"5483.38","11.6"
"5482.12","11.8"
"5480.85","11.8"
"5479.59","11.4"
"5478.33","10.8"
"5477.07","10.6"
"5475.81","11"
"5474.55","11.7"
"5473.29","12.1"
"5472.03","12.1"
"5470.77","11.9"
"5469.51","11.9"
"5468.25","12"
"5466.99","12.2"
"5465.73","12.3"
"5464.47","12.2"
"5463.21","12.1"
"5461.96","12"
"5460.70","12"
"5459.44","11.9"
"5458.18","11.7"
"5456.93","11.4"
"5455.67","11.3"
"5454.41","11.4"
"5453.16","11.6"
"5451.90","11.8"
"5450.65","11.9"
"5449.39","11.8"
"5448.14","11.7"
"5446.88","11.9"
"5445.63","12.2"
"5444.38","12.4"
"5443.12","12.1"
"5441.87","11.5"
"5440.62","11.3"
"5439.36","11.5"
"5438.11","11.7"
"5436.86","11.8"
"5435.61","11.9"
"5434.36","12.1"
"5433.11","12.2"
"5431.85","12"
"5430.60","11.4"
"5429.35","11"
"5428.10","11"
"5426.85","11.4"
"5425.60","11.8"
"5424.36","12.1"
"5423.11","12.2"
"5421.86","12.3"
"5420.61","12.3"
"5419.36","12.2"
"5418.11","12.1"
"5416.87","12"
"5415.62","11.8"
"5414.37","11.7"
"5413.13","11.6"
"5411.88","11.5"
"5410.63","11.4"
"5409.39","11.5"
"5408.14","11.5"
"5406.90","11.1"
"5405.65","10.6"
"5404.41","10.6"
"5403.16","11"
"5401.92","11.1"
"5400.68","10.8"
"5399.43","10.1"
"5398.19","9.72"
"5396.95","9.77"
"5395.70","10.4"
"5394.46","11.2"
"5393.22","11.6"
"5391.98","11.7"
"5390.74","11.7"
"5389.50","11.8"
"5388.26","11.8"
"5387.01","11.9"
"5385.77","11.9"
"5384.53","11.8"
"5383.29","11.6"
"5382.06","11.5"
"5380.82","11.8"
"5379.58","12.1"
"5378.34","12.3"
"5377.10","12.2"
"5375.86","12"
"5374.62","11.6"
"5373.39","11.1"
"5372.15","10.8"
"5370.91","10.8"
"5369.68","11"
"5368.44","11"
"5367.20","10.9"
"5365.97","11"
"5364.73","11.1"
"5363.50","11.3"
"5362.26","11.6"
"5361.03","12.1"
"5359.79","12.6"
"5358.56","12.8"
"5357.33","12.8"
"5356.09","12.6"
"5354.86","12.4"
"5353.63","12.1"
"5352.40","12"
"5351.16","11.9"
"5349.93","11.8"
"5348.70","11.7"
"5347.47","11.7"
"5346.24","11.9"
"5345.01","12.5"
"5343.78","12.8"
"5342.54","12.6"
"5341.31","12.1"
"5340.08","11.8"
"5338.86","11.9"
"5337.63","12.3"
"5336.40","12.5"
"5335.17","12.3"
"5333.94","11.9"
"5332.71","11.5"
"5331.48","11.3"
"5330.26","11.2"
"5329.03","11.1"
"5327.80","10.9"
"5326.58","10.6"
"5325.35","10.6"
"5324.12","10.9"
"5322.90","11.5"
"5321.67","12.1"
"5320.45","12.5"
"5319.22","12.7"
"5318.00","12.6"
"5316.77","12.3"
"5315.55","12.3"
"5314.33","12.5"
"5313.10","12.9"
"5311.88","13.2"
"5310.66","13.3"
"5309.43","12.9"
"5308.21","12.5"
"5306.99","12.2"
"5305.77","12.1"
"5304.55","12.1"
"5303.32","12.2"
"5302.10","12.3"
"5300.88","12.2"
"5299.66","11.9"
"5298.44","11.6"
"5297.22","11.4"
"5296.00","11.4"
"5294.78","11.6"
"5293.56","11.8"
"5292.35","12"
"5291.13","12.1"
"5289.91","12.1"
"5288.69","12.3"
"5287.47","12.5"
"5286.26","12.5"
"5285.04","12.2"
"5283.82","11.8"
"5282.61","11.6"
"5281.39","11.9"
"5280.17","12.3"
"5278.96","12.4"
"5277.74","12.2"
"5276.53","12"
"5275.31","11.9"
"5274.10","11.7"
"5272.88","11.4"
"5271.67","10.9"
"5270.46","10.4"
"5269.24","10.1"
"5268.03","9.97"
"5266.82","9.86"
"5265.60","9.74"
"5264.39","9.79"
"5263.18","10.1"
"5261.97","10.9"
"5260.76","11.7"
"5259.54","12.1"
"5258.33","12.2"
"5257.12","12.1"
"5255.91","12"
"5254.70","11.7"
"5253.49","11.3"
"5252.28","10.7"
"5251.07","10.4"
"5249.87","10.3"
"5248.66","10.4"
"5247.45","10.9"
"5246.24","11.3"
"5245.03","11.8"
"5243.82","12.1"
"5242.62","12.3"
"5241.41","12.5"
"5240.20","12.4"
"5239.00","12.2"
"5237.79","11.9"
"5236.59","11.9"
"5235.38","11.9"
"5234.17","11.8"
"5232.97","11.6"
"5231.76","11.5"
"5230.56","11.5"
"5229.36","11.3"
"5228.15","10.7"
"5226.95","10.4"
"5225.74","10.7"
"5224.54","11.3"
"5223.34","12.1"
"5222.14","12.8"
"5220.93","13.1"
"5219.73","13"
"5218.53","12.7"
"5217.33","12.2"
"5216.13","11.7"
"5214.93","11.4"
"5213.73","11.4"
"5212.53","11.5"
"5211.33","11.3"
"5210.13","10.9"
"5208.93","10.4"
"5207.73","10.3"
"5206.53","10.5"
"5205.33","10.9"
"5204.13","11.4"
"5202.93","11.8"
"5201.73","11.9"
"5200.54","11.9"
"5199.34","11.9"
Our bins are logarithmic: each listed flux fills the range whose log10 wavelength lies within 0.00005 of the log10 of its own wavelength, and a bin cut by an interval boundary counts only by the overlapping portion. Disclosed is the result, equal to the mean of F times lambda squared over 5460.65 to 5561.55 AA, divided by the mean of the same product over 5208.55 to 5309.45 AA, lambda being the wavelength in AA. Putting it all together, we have 1.1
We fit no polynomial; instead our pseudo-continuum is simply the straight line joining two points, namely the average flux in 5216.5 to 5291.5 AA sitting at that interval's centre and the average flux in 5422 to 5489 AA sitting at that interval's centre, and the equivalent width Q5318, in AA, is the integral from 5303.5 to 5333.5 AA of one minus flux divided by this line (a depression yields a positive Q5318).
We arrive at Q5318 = -1.0 AA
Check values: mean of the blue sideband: 11.6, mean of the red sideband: 11.7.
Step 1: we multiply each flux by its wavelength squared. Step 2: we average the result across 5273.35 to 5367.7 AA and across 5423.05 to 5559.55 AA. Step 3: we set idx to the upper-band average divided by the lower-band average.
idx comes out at 1.04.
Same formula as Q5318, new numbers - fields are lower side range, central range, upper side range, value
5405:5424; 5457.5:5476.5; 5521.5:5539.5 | -0.36 AA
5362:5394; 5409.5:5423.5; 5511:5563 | -0.34 AA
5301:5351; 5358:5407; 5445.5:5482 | 2.39 AA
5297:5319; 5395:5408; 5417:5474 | 1.59 AA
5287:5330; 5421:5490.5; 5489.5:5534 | 0.92 AA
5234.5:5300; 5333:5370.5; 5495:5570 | -1.17 AA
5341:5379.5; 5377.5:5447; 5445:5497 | 1.30 AA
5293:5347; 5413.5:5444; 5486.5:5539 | 0.15 AA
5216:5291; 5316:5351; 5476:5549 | -0.78 AA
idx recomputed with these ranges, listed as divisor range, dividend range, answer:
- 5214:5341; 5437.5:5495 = 1.07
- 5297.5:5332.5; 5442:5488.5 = 1.03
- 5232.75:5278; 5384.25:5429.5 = 1.07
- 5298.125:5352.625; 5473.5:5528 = 1.04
